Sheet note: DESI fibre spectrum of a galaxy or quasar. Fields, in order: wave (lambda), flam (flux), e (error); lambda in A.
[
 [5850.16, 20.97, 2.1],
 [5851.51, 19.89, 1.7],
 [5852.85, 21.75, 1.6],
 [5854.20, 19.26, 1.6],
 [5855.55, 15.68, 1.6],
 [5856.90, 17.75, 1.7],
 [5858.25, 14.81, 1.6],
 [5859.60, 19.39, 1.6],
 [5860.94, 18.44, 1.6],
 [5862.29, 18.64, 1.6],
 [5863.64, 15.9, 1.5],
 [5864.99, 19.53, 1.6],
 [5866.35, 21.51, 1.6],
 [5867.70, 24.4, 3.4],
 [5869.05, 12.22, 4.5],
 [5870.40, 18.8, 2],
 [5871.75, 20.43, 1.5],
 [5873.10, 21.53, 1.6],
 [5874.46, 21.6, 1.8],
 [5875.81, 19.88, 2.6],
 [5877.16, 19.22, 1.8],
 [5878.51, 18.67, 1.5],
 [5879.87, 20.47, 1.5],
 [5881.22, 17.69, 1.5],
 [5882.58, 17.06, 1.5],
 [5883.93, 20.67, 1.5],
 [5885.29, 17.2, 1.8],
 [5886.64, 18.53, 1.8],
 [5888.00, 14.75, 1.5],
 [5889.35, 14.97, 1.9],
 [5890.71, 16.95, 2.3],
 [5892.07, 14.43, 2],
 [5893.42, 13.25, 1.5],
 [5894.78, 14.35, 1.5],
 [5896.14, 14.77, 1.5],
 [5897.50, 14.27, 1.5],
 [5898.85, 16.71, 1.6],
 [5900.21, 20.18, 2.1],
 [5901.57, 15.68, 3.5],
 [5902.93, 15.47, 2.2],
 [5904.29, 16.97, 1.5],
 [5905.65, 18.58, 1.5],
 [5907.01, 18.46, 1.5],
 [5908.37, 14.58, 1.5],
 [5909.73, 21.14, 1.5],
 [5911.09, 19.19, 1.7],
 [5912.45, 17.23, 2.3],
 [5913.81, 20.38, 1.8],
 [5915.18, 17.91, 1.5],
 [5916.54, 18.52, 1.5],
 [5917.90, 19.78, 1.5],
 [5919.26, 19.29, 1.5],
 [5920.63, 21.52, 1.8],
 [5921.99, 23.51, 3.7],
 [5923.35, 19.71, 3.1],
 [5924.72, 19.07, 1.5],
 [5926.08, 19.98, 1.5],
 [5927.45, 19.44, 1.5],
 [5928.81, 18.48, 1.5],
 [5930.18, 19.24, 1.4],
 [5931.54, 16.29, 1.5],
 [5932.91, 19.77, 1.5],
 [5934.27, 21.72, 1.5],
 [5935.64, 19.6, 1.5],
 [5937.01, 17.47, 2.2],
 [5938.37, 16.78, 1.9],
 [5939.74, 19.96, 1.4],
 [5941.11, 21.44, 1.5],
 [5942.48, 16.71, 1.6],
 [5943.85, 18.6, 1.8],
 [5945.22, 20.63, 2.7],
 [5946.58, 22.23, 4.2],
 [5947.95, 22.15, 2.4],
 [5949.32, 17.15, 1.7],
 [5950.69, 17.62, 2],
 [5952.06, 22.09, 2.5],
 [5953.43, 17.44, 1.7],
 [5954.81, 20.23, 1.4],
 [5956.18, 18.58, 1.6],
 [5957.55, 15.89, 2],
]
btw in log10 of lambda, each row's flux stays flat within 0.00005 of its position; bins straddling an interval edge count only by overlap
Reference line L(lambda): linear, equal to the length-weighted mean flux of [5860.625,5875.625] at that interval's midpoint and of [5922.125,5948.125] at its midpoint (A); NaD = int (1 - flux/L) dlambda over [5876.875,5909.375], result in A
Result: 4.3 A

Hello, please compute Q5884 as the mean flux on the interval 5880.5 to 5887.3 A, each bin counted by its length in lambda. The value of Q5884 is 18.3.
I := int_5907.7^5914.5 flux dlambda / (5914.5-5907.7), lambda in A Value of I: 18.5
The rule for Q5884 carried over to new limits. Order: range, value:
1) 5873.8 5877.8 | 20.3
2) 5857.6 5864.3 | 17.5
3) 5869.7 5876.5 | 20.4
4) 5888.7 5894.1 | 14.9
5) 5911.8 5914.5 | 18.8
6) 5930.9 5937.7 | 19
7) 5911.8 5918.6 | 18.8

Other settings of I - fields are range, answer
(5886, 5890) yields 16.1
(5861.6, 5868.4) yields 19.9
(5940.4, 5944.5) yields 18.9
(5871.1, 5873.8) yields 20.9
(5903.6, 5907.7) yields 18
